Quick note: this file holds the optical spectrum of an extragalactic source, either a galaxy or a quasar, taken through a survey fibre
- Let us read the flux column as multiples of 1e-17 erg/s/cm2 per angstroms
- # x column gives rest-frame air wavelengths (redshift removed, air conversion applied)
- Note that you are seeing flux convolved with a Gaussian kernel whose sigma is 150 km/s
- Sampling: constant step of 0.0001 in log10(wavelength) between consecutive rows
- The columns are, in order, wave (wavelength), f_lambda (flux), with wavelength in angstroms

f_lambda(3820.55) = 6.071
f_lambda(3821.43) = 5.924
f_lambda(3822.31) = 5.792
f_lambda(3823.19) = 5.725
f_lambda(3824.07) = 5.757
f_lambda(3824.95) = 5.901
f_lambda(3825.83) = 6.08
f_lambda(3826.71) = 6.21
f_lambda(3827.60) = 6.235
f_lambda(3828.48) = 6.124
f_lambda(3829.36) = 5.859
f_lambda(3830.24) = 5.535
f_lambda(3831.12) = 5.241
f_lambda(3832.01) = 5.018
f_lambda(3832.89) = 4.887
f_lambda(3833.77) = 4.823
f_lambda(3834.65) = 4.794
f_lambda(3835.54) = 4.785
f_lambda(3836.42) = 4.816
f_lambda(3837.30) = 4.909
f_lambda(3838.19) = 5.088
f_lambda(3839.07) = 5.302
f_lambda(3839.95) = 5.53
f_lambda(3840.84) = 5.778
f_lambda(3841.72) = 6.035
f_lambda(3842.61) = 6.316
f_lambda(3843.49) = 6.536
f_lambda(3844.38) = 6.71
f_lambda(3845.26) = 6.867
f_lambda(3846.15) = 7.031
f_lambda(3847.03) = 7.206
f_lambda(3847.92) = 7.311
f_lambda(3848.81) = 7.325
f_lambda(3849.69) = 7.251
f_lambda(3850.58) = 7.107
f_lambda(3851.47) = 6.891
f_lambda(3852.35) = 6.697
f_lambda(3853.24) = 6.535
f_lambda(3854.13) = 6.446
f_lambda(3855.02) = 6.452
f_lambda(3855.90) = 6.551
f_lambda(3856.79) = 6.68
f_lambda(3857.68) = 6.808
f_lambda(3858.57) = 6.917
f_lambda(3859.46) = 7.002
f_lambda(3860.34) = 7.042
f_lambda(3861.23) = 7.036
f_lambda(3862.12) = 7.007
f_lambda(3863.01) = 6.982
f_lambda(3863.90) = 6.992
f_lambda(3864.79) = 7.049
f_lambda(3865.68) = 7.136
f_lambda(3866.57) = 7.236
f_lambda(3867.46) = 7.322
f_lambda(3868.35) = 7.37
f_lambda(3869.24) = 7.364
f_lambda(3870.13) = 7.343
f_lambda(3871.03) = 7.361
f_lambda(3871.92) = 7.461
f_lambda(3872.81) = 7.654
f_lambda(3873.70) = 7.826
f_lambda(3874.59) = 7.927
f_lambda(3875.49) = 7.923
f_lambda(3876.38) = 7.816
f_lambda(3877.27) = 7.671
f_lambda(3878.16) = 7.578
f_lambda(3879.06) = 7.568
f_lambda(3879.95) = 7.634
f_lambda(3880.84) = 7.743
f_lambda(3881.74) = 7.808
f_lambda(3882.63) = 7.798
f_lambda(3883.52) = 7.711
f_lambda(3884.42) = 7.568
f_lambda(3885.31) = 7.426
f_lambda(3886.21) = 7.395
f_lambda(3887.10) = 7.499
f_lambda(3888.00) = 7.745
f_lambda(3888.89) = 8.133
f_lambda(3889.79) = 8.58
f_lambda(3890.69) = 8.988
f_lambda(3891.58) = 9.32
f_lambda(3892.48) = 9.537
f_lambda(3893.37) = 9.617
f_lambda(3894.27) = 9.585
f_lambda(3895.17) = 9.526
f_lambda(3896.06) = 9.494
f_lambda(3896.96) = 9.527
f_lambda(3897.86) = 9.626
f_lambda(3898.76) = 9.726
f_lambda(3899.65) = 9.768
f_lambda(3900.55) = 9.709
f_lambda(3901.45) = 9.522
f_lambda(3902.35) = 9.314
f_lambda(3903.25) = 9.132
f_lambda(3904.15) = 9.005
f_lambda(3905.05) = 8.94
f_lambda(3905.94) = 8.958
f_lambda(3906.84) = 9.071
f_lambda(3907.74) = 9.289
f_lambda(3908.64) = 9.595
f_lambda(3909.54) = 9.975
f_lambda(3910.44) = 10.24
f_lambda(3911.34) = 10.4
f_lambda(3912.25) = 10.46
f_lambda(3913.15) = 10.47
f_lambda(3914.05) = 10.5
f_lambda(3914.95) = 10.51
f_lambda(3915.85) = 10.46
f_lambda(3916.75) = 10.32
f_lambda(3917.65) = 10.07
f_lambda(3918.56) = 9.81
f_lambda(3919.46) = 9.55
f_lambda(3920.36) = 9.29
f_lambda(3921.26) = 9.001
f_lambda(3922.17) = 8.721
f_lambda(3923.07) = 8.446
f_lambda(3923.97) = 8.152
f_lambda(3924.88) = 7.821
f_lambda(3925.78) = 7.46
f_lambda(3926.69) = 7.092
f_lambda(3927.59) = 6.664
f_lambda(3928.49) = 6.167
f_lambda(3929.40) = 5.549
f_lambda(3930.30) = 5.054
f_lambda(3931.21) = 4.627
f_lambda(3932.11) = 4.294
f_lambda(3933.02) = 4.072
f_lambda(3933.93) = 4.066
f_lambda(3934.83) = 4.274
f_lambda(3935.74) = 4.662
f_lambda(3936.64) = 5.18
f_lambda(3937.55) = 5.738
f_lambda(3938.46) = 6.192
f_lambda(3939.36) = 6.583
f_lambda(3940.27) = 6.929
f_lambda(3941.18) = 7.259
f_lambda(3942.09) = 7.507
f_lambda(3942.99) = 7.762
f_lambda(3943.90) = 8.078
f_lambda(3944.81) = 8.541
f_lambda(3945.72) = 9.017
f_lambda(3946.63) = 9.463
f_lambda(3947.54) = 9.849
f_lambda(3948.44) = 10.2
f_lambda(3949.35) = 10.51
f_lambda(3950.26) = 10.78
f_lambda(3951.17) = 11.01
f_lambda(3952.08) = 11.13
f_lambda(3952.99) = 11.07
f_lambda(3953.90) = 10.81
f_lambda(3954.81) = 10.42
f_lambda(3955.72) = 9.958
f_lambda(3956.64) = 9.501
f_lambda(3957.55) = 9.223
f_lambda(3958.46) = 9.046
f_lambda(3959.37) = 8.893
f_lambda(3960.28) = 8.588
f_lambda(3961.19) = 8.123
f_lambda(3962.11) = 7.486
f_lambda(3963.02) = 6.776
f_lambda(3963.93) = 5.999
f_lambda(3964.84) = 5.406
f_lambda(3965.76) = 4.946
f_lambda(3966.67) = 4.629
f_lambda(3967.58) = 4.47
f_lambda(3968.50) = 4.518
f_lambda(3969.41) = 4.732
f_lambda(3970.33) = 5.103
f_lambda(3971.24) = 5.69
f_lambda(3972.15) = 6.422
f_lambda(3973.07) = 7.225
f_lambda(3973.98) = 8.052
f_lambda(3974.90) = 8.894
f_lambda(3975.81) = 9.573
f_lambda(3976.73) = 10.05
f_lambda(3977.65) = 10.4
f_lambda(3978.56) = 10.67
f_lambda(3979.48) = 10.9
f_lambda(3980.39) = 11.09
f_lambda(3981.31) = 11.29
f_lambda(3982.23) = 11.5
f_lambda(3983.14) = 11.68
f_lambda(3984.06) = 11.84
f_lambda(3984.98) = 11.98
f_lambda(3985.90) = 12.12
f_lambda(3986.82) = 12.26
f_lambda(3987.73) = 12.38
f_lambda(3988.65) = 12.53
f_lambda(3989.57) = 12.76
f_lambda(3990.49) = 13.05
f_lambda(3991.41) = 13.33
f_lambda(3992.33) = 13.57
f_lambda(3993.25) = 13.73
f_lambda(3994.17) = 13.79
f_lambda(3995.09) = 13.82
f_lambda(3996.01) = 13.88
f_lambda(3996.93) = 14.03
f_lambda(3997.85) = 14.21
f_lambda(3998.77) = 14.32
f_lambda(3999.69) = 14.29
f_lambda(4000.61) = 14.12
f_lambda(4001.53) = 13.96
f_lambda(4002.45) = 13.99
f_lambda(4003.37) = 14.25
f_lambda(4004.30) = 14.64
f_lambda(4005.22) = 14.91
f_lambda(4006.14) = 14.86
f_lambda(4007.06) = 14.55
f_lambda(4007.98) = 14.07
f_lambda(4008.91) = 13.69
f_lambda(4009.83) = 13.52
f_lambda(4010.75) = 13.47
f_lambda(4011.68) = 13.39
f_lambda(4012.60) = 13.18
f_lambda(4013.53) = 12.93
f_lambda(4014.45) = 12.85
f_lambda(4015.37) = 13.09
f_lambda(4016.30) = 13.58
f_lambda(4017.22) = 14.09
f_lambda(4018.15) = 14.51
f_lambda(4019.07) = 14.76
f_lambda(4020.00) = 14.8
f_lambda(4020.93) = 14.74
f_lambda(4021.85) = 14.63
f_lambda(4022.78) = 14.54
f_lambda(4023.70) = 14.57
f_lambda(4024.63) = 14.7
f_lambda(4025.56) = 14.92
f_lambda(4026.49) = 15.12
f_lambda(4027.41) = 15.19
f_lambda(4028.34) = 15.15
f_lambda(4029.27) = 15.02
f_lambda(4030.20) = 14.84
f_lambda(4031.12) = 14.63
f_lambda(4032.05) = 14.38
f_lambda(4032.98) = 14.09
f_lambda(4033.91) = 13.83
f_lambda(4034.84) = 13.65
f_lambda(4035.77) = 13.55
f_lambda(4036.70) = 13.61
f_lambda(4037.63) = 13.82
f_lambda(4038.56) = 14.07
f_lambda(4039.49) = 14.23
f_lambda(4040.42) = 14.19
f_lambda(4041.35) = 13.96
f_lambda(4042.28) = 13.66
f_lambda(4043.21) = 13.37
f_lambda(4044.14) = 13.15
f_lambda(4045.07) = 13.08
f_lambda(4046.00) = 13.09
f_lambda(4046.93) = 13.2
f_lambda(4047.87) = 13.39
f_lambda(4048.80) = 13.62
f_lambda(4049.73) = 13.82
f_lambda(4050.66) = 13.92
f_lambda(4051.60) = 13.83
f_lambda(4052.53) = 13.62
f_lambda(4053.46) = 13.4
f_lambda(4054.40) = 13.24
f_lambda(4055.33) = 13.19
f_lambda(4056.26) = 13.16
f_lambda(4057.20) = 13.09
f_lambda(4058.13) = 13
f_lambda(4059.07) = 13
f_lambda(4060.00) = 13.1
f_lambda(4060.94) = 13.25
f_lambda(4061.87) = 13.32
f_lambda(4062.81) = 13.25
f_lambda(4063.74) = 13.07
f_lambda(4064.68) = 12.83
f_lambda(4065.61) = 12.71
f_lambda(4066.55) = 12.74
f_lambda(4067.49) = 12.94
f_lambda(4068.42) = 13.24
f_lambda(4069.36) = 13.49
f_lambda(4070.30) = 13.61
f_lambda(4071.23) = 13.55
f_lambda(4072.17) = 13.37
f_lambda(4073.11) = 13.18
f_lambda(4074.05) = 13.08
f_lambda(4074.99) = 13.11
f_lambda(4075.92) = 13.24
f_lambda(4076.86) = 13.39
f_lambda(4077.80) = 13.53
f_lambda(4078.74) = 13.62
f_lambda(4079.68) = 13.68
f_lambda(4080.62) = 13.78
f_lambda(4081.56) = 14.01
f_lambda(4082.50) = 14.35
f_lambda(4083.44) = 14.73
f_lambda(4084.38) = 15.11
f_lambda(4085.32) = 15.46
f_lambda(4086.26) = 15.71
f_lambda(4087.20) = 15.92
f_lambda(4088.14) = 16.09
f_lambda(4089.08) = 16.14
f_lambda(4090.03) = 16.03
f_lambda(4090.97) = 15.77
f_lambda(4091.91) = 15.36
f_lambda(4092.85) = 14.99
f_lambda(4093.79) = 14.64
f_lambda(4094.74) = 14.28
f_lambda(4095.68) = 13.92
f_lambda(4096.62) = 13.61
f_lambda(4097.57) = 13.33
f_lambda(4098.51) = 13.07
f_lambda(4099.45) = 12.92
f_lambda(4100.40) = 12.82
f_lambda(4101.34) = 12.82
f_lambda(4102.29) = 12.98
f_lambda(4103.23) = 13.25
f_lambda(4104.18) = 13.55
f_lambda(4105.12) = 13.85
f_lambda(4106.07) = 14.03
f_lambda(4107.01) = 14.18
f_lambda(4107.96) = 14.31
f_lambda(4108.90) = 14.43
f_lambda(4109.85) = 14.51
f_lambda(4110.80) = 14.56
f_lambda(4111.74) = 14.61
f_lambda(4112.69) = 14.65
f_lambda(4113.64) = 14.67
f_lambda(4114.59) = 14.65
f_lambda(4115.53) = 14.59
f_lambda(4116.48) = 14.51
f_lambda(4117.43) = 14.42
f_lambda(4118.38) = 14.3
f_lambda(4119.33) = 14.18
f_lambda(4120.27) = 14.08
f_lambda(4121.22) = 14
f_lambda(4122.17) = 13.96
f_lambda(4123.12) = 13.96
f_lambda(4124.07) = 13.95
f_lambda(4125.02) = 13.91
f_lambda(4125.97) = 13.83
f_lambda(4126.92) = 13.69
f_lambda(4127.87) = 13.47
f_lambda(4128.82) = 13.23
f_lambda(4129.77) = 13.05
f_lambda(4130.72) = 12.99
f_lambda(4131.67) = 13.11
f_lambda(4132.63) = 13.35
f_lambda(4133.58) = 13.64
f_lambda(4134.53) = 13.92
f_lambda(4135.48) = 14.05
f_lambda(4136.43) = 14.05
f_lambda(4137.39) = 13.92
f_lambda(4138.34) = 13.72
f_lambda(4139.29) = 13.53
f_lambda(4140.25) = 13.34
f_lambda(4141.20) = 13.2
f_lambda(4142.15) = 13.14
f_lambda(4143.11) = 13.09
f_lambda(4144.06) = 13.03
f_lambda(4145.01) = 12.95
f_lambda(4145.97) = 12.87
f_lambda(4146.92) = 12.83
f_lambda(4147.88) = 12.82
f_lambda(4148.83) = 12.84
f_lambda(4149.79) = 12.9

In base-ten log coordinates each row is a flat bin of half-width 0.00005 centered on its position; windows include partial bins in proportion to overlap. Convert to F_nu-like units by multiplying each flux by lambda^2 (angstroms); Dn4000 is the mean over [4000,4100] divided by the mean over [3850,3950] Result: 1.89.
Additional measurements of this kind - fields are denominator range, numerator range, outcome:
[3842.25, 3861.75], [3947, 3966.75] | 1.37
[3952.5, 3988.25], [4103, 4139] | 1.71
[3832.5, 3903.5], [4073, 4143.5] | 2.14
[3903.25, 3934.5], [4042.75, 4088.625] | 1.76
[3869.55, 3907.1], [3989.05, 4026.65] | 1.76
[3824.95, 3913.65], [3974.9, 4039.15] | 1.92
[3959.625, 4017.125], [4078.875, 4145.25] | 1.34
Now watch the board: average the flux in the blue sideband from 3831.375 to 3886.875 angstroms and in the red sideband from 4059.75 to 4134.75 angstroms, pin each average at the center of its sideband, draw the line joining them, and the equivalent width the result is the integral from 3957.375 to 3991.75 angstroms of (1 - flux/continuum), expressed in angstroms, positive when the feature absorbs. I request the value 4.31 angstroms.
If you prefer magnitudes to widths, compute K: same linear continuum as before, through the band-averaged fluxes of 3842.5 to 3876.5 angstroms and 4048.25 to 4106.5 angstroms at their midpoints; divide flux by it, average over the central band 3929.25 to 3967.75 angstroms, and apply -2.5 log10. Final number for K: 0.29 mag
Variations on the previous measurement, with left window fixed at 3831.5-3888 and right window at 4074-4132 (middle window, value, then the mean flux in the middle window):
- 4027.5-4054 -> -0.13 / 13.9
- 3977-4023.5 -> -0.20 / 13.3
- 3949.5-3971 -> 0.23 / 7.95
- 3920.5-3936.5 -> 0.37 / 6.28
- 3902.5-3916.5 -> -0.18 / 9.8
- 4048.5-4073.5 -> -0.03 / 13.3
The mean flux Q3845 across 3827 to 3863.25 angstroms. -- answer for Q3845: 6.23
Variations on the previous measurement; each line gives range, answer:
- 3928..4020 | 10.1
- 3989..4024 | 14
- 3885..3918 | 9.4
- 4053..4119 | 13.9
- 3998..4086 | 13.8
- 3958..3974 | 6.41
